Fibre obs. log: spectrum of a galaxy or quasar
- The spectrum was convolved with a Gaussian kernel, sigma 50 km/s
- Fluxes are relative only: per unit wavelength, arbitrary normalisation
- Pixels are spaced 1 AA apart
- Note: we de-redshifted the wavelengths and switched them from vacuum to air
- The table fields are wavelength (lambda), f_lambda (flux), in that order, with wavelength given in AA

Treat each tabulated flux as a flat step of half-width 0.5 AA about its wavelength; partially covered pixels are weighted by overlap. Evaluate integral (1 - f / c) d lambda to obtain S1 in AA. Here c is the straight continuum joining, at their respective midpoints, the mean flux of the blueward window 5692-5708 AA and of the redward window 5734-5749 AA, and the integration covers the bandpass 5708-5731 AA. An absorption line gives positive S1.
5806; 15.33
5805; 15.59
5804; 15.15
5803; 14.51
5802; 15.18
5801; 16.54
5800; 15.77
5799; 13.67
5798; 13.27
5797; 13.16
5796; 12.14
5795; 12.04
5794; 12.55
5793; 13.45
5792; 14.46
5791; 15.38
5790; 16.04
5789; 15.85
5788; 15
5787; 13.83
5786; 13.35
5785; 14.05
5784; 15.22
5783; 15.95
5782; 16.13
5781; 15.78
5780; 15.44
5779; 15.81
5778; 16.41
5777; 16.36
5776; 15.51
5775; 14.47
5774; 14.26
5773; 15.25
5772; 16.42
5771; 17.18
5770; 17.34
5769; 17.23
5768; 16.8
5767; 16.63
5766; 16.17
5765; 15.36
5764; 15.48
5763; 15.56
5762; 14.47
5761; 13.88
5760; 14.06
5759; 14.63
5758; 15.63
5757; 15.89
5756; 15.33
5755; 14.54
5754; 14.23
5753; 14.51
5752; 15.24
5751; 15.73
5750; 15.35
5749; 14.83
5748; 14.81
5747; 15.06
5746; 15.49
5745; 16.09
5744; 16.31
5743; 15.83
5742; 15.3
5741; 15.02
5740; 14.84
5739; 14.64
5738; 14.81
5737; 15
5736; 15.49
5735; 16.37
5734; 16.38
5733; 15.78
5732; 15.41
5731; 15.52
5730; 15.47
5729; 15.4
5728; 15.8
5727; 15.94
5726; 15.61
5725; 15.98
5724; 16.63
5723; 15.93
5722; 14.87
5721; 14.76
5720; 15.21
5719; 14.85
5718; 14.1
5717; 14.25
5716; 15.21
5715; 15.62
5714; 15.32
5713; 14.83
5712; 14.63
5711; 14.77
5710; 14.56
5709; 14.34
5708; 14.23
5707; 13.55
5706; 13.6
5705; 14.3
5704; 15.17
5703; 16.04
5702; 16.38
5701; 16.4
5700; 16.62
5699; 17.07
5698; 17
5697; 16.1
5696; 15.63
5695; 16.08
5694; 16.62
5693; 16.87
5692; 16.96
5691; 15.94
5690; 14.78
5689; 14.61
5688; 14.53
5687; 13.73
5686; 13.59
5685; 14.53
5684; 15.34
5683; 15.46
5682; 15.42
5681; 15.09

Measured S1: 0.6 AA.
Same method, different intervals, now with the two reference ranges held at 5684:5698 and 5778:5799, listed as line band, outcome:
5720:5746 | -0.9 AA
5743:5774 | -1.5 AA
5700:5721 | 0.5 AA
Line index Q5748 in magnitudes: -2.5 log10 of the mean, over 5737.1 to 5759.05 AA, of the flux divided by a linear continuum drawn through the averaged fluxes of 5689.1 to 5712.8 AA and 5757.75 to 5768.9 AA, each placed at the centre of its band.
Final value 0.016 mag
